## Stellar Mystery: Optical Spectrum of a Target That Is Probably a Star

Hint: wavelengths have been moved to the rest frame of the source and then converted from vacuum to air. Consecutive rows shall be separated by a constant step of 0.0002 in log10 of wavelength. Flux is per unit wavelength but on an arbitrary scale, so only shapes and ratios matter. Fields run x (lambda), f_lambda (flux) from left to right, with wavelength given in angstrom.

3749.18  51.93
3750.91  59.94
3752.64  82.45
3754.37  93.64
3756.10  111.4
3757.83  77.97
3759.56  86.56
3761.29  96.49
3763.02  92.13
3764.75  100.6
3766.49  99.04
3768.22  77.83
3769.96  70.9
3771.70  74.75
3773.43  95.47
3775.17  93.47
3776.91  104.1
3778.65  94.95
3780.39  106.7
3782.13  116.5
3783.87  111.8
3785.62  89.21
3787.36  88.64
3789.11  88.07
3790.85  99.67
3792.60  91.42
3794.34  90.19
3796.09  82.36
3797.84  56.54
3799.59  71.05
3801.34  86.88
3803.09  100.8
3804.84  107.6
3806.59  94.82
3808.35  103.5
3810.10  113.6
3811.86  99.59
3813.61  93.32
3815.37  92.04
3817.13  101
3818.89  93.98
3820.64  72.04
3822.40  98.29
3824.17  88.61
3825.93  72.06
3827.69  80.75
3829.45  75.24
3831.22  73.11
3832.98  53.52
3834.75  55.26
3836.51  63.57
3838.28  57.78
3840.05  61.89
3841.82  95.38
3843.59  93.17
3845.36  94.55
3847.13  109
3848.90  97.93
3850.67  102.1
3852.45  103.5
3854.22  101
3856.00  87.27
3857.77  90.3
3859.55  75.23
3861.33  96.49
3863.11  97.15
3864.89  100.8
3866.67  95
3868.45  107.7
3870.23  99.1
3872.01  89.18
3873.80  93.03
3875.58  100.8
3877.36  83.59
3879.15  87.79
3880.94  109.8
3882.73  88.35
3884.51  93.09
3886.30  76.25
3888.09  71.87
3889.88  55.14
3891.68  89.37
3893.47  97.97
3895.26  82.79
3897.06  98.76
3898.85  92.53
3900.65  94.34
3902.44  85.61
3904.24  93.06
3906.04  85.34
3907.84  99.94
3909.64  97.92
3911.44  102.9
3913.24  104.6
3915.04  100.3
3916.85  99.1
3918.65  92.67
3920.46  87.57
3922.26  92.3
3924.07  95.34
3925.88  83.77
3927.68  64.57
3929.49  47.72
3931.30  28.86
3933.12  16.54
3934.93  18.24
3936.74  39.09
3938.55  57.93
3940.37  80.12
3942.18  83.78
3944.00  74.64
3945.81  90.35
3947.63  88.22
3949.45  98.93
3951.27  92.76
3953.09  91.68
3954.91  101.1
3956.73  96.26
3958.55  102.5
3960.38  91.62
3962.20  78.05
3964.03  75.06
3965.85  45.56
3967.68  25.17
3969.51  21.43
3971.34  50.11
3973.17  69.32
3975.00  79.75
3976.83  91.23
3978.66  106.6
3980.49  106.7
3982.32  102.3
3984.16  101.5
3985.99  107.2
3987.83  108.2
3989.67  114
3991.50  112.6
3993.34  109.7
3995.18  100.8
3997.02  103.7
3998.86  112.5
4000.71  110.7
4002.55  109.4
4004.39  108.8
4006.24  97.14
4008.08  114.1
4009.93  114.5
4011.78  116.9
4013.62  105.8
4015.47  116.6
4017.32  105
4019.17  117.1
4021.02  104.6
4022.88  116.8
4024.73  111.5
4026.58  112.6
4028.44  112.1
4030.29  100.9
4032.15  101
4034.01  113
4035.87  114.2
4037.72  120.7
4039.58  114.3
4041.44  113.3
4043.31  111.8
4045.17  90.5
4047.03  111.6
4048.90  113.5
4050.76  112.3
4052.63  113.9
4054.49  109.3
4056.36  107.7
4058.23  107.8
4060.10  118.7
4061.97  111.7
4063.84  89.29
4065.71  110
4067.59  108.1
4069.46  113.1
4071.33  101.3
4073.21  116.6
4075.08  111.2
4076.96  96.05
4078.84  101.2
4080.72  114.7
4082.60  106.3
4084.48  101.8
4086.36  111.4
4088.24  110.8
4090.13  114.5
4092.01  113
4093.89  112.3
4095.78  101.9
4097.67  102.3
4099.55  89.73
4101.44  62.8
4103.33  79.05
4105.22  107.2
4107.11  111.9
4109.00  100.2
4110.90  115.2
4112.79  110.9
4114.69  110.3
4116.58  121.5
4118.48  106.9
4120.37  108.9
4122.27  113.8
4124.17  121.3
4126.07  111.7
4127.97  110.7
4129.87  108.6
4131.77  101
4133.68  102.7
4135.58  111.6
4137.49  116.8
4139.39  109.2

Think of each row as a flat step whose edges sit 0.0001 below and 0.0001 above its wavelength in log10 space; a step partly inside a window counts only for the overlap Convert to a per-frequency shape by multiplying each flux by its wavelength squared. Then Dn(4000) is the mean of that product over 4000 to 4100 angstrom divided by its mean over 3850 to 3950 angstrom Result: 1.4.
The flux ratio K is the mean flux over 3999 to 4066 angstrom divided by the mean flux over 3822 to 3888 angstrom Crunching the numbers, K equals 1.26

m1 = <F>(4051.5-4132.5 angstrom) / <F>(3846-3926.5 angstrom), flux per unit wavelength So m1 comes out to 1.15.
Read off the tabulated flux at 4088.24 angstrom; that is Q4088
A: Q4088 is 110.8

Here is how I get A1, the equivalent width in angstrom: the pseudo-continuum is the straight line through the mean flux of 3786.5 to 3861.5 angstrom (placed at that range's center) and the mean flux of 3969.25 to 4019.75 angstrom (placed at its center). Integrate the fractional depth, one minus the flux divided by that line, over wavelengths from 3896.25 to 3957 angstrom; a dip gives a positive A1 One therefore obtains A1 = 9.0 angstrom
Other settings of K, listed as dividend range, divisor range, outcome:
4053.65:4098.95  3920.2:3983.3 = 1.47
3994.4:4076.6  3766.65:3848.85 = 1.25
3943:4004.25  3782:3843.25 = 1.05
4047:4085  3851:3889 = 1.17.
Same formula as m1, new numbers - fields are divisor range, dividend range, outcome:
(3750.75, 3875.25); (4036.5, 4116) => 1.19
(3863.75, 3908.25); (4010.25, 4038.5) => 1.23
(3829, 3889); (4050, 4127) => 1.22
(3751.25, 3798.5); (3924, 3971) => 0.75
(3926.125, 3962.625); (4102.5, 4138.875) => 1.51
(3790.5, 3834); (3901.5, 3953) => 0.90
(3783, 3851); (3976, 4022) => 1.24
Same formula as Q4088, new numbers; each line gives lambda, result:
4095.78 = 101.9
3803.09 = 100.8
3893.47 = 97.97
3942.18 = 83.78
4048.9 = 113.5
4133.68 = 102.7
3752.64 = 82.45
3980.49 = 106.7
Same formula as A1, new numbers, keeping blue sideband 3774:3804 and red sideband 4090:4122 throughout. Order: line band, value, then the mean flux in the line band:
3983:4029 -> -4.3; 110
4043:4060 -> -1.2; 109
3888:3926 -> 2.0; 91.6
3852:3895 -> 2.1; 91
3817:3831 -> 1.5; 83.8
